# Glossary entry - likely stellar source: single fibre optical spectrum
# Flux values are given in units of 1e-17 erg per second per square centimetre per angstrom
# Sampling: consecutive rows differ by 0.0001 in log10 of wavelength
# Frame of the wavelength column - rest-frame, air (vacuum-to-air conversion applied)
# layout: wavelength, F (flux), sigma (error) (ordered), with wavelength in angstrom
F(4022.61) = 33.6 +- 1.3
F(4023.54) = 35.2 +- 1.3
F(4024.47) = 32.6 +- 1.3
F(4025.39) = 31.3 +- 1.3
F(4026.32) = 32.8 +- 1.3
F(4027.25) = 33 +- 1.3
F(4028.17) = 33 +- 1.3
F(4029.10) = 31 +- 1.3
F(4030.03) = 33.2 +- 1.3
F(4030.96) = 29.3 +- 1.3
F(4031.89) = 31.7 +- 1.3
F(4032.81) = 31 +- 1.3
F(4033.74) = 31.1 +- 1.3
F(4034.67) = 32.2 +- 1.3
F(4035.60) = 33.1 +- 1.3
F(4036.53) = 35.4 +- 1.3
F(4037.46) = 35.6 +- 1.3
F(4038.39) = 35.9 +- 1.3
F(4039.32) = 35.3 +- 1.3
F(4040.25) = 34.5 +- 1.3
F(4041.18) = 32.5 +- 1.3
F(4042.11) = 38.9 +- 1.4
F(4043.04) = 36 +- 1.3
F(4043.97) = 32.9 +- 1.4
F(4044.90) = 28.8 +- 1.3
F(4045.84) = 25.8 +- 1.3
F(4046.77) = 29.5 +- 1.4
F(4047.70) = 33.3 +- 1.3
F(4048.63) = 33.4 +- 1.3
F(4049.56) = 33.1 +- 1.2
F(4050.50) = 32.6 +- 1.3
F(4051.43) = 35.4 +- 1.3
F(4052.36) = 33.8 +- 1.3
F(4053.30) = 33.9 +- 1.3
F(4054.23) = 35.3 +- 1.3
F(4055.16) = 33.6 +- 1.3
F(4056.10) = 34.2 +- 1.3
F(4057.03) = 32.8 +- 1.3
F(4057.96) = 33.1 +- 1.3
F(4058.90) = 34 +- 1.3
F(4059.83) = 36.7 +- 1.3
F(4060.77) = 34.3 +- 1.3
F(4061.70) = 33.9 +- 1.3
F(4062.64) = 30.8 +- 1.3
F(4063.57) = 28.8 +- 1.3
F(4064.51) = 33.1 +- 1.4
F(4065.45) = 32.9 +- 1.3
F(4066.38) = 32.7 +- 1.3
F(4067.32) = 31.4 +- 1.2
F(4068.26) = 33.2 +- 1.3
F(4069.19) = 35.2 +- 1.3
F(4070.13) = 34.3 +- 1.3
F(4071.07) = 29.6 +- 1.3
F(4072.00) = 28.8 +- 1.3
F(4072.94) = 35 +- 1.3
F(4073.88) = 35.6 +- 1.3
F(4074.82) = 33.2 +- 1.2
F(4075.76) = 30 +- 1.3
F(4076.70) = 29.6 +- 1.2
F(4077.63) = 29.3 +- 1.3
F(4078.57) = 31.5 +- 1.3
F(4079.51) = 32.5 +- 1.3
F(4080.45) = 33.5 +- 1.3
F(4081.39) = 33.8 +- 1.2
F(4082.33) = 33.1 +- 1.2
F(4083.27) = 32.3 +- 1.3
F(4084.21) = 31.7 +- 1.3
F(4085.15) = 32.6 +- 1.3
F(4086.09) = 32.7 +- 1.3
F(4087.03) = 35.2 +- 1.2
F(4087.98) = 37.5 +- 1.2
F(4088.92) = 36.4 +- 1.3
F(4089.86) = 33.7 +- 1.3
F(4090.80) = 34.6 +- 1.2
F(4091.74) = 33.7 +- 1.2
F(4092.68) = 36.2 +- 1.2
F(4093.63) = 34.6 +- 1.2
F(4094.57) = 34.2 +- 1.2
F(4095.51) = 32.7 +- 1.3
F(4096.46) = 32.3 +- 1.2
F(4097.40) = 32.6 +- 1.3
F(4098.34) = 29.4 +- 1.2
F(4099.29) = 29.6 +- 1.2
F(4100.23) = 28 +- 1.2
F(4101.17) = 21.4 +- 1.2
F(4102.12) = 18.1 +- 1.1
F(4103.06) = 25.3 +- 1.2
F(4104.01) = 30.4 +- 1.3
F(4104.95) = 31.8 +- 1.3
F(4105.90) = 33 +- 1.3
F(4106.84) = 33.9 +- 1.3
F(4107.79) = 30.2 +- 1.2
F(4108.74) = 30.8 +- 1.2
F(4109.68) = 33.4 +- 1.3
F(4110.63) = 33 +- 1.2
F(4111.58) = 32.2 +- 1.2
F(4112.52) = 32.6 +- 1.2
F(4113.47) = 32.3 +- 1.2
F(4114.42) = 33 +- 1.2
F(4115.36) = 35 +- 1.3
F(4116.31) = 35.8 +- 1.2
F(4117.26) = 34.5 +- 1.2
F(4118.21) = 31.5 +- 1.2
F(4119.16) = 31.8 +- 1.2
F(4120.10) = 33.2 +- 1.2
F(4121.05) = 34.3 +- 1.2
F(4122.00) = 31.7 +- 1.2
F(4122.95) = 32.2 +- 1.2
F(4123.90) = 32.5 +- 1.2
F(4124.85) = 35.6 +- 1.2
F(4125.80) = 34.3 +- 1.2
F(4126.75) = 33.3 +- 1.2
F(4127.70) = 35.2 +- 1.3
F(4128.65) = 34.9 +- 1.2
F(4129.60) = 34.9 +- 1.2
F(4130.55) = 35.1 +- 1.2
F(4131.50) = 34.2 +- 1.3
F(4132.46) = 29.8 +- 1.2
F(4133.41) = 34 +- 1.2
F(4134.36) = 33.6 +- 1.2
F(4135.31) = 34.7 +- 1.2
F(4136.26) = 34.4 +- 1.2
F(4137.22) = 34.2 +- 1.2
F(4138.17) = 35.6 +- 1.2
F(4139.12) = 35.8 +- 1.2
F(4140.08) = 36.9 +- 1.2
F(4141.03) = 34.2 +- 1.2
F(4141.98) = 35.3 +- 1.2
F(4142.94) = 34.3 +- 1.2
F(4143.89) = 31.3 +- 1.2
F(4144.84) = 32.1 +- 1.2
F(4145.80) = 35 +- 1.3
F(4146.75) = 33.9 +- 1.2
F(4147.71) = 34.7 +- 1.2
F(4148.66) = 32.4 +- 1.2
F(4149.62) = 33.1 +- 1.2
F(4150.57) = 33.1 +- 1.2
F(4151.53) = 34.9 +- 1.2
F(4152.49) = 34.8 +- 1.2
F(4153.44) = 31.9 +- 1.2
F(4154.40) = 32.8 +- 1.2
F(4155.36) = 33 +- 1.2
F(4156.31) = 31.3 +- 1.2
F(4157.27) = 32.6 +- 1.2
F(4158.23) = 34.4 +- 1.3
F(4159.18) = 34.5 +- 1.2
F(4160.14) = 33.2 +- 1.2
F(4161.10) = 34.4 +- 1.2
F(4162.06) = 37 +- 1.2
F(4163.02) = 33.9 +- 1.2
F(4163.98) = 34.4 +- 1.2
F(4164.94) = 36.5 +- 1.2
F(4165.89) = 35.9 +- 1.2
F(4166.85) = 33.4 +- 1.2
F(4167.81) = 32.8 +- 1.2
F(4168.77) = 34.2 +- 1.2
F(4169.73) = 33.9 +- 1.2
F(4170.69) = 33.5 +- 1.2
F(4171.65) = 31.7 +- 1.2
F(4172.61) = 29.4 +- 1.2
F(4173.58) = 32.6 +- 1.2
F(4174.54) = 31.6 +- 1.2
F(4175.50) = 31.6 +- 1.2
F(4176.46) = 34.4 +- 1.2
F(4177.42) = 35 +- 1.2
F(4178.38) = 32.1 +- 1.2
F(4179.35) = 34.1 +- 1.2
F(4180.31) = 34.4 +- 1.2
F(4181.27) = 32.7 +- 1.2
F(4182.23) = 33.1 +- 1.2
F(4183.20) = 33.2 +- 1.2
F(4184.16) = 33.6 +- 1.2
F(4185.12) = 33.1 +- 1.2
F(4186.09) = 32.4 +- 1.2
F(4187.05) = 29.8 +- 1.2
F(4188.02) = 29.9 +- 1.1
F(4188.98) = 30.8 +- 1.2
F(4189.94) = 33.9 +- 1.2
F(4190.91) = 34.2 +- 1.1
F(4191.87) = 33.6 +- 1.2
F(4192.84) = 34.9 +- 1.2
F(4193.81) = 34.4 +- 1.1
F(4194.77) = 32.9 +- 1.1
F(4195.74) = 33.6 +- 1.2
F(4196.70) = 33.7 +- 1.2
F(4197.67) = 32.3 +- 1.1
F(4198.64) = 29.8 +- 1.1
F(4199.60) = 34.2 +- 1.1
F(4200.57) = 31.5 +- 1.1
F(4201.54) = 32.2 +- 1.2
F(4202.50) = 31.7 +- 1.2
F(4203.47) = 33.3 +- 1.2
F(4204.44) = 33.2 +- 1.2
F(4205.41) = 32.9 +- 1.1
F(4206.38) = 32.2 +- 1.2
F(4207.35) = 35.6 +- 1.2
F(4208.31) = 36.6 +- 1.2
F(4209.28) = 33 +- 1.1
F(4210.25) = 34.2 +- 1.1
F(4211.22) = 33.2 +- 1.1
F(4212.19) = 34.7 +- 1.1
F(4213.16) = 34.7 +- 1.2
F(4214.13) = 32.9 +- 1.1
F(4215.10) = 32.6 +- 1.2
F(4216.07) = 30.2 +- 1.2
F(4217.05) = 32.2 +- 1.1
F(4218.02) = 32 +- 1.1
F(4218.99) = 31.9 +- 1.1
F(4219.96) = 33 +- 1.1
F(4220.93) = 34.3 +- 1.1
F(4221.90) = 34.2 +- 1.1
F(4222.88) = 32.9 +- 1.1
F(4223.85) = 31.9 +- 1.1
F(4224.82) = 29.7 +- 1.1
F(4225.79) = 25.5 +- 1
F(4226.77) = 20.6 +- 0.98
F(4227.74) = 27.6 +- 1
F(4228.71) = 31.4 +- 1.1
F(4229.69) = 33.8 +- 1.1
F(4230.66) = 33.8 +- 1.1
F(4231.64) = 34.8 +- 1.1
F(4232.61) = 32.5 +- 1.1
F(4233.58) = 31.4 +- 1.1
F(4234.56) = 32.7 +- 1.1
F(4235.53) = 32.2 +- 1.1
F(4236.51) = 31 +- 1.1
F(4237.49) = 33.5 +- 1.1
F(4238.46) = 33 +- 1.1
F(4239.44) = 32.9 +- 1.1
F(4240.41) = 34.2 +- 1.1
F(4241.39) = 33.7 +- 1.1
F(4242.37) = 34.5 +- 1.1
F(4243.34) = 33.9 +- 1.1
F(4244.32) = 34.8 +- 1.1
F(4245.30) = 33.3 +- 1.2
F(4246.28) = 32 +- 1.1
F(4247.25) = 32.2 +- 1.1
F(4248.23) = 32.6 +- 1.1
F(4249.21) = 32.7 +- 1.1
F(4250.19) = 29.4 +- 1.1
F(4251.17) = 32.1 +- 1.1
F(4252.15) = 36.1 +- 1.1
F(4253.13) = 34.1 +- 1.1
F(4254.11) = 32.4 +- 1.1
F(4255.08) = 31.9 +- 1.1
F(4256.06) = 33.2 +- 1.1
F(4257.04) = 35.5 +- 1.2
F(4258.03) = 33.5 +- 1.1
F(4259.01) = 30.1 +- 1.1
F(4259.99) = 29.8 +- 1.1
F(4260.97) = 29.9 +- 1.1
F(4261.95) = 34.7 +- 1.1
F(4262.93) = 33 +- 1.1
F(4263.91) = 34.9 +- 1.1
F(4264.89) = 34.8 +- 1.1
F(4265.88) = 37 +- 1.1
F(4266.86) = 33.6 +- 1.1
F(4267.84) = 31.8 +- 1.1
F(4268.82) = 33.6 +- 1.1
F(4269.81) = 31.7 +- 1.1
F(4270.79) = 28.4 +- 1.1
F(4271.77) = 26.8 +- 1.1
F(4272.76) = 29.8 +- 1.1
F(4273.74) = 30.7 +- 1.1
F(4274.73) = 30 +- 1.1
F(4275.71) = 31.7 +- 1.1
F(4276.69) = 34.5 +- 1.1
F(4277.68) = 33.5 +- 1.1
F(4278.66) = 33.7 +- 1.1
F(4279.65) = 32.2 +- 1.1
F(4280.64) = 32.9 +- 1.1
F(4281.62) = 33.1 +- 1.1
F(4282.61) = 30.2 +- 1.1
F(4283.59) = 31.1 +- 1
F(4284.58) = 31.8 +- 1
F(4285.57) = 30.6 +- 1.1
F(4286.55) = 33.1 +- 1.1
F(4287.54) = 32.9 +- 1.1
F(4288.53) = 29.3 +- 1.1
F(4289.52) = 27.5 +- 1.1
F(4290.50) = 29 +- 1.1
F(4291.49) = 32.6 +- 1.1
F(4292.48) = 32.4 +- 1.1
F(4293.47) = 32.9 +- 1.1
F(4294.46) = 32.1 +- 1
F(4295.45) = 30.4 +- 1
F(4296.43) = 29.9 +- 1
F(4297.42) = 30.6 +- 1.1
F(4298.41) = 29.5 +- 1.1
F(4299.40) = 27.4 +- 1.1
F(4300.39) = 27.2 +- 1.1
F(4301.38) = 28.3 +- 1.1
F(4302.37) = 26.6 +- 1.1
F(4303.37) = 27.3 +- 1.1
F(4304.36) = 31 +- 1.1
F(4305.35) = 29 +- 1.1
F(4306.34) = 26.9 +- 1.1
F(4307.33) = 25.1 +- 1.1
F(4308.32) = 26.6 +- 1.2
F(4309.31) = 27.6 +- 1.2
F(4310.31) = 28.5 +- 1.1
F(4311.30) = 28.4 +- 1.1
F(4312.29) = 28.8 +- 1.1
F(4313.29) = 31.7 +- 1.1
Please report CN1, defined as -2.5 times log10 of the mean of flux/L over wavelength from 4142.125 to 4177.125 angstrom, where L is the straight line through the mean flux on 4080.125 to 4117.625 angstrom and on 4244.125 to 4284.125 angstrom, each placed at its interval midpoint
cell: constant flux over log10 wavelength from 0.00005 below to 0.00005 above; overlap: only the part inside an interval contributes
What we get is -0.04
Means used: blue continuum 32.2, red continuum 32.4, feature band 33.5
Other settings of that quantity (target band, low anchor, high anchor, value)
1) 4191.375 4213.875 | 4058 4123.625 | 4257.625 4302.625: -0.056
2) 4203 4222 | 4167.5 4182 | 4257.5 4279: -0.023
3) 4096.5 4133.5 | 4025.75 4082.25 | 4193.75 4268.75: 0.029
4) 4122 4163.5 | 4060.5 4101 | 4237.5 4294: -0.045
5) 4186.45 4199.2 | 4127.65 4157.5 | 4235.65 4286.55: 0.022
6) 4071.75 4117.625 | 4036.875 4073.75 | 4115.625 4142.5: 0.052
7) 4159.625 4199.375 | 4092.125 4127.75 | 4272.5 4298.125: -0.050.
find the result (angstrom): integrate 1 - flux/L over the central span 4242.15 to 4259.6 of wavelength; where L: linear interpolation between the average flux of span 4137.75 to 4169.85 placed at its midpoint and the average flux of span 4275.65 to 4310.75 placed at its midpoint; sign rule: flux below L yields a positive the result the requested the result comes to -0.9 angstrom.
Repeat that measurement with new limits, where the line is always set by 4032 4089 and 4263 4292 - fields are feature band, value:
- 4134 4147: -0.7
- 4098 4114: 1.5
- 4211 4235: 0.3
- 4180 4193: -0.2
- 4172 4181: -0.1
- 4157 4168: -0.7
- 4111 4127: -0.3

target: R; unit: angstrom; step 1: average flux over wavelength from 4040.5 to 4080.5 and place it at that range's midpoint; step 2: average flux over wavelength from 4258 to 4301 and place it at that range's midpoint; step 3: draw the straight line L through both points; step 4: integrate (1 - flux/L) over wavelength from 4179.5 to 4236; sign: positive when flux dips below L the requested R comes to -1.0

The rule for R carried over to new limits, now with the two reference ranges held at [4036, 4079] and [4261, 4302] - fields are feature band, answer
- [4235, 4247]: -0.6 angstrom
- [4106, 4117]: -0.1 angstrom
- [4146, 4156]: -0.3 angstrom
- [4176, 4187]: -0.4 angstrom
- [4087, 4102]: 0.3 angstrom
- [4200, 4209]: -0.4 angstrom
